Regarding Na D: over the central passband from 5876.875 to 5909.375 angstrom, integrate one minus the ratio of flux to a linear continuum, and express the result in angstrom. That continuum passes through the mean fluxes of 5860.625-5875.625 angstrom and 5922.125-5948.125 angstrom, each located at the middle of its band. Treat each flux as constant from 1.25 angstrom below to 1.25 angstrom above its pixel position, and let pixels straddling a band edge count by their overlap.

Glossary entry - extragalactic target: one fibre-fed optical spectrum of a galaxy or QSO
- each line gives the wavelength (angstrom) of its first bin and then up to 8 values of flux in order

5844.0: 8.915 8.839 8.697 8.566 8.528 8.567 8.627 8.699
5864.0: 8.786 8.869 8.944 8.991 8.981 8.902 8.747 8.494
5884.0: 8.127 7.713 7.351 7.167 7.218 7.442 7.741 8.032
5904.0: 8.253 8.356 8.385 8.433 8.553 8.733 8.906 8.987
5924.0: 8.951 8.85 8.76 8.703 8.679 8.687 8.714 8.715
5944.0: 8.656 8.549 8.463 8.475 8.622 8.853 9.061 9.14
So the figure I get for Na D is 3.3 angstrom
